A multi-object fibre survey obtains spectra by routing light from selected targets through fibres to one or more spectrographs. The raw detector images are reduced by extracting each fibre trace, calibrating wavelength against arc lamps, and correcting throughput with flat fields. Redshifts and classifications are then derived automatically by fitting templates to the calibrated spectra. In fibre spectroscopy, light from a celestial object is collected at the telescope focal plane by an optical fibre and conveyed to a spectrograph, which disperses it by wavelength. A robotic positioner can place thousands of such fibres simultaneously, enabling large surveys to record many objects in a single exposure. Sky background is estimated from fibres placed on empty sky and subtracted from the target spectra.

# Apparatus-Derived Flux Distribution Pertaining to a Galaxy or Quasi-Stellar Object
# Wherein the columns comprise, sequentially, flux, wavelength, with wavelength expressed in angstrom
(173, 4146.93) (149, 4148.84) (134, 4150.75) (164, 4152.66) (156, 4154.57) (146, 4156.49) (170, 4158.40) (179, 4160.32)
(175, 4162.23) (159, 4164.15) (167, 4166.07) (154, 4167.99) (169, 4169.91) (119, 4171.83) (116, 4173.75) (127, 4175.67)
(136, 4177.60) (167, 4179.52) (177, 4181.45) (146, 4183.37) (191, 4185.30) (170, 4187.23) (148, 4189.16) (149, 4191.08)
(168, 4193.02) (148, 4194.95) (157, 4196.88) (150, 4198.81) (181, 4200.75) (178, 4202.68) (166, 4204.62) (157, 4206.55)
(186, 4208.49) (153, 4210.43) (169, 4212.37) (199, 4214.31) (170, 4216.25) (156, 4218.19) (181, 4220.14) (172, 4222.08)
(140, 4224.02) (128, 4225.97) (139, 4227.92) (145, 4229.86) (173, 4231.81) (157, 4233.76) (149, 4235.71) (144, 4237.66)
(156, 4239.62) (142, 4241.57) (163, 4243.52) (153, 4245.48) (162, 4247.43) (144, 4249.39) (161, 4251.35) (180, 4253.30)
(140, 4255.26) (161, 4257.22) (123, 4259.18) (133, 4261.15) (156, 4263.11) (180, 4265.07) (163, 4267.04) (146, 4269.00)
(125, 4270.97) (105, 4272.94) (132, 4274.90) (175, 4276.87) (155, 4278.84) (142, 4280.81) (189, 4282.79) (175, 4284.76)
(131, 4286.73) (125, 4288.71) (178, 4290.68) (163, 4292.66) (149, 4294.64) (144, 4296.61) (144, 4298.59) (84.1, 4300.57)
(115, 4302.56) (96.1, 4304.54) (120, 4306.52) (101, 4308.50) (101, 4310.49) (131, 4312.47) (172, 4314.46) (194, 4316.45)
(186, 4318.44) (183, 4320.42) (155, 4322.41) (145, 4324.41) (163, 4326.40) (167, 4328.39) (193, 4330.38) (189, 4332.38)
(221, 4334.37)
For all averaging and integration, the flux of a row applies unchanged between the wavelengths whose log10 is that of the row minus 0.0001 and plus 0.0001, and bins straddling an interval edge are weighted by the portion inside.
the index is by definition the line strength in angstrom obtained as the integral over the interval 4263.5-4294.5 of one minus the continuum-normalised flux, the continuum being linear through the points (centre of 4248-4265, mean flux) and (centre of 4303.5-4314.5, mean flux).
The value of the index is -3.73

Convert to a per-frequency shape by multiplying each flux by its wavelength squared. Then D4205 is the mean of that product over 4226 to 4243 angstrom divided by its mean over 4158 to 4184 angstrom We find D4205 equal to 1.0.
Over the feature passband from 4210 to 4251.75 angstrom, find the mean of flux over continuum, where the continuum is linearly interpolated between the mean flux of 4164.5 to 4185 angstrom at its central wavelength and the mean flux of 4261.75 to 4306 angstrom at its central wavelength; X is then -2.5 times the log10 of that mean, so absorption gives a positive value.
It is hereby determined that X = -0.07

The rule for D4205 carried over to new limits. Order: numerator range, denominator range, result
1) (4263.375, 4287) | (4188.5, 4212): 0.97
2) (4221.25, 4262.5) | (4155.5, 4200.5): 0.99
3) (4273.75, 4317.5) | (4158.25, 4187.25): 0.96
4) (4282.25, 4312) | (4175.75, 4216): 0.85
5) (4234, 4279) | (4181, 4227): 0.94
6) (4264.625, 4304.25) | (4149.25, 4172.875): 0.97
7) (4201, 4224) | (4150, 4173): 1.11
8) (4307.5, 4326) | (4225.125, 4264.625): 1.04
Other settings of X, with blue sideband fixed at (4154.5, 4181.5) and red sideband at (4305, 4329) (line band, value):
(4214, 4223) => -0.14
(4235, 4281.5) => 0.01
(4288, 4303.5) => 0.09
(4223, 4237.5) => 0.04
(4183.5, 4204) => -0.07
